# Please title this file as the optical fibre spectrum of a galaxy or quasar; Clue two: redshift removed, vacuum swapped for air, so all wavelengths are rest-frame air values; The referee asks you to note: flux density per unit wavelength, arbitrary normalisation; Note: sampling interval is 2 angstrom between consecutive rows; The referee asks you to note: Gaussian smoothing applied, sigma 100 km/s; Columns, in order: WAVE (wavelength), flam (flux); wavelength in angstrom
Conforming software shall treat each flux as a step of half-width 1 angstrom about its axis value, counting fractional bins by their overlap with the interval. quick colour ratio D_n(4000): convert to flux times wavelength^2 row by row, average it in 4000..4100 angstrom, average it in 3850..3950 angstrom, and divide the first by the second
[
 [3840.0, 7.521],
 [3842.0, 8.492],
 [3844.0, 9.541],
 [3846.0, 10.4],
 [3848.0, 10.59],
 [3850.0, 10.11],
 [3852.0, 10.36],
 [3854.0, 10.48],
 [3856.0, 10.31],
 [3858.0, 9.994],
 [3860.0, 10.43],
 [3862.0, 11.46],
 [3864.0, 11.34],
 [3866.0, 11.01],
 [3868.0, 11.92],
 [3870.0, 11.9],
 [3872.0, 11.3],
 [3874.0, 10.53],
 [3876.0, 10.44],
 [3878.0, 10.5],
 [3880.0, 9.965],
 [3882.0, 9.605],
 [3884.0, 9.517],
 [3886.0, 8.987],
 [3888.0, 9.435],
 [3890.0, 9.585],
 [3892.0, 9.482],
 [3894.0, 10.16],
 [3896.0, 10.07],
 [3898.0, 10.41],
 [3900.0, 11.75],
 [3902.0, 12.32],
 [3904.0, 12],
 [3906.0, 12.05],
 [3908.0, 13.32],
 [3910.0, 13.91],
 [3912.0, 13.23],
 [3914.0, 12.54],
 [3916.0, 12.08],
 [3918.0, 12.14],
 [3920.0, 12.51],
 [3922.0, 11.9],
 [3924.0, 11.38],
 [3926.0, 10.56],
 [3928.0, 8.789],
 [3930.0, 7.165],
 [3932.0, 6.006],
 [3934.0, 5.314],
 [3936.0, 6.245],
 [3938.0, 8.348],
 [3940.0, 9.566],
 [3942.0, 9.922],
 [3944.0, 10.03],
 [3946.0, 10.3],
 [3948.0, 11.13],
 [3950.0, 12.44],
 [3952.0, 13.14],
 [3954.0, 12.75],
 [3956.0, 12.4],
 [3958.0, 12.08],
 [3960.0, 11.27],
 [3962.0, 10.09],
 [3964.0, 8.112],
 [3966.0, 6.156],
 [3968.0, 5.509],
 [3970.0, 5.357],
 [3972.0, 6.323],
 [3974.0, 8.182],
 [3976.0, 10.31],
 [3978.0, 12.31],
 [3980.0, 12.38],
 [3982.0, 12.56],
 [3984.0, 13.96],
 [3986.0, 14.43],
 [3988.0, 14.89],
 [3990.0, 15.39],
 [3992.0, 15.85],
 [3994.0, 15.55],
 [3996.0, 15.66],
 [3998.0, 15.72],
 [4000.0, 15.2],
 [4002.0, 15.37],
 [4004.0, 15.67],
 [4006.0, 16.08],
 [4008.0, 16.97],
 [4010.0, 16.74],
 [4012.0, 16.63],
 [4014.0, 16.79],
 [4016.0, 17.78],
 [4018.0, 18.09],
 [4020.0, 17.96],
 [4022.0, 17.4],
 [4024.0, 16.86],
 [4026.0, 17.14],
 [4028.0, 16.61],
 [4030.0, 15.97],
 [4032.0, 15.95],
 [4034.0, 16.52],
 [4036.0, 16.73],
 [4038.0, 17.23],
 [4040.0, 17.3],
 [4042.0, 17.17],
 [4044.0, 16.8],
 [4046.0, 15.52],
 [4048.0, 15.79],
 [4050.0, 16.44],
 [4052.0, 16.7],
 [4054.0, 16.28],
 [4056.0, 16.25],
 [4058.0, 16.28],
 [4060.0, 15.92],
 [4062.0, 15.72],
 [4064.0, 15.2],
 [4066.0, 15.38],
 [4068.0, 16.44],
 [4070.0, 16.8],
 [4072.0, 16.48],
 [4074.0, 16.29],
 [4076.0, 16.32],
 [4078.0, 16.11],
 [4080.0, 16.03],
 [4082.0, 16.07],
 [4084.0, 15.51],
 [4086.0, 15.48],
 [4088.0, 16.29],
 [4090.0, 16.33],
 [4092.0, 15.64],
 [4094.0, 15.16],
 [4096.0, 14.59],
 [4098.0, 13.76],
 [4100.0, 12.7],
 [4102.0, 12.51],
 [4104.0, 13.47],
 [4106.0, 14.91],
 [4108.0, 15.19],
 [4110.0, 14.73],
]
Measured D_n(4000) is 1.7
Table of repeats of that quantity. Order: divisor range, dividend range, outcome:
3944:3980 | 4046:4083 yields 1.71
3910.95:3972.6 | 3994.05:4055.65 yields 1.75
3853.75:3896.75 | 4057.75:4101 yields 1.67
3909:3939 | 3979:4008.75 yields 1.54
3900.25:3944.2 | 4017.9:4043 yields 1.70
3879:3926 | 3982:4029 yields 1.51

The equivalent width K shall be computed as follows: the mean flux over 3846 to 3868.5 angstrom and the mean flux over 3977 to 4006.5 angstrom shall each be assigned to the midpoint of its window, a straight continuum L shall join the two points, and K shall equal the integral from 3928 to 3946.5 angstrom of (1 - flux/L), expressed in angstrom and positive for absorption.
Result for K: 7.10 angstrom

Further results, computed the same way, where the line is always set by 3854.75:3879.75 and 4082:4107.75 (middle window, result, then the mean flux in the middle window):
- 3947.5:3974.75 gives 6.2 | 9.62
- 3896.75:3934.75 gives 2.1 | 11.1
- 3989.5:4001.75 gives -2.3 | 15.6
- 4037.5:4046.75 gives -2.0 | 16.8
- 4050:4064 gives -2.0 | 16.1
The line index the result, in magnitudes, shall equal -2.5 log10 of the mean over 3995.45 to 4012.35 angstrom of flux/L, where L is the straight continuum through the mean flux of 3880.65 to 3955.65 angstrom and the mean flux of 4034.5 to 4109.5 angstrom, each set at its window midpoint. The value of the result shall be -0.187 mag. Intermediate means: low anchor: 10.6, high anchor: 15.7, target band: 16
